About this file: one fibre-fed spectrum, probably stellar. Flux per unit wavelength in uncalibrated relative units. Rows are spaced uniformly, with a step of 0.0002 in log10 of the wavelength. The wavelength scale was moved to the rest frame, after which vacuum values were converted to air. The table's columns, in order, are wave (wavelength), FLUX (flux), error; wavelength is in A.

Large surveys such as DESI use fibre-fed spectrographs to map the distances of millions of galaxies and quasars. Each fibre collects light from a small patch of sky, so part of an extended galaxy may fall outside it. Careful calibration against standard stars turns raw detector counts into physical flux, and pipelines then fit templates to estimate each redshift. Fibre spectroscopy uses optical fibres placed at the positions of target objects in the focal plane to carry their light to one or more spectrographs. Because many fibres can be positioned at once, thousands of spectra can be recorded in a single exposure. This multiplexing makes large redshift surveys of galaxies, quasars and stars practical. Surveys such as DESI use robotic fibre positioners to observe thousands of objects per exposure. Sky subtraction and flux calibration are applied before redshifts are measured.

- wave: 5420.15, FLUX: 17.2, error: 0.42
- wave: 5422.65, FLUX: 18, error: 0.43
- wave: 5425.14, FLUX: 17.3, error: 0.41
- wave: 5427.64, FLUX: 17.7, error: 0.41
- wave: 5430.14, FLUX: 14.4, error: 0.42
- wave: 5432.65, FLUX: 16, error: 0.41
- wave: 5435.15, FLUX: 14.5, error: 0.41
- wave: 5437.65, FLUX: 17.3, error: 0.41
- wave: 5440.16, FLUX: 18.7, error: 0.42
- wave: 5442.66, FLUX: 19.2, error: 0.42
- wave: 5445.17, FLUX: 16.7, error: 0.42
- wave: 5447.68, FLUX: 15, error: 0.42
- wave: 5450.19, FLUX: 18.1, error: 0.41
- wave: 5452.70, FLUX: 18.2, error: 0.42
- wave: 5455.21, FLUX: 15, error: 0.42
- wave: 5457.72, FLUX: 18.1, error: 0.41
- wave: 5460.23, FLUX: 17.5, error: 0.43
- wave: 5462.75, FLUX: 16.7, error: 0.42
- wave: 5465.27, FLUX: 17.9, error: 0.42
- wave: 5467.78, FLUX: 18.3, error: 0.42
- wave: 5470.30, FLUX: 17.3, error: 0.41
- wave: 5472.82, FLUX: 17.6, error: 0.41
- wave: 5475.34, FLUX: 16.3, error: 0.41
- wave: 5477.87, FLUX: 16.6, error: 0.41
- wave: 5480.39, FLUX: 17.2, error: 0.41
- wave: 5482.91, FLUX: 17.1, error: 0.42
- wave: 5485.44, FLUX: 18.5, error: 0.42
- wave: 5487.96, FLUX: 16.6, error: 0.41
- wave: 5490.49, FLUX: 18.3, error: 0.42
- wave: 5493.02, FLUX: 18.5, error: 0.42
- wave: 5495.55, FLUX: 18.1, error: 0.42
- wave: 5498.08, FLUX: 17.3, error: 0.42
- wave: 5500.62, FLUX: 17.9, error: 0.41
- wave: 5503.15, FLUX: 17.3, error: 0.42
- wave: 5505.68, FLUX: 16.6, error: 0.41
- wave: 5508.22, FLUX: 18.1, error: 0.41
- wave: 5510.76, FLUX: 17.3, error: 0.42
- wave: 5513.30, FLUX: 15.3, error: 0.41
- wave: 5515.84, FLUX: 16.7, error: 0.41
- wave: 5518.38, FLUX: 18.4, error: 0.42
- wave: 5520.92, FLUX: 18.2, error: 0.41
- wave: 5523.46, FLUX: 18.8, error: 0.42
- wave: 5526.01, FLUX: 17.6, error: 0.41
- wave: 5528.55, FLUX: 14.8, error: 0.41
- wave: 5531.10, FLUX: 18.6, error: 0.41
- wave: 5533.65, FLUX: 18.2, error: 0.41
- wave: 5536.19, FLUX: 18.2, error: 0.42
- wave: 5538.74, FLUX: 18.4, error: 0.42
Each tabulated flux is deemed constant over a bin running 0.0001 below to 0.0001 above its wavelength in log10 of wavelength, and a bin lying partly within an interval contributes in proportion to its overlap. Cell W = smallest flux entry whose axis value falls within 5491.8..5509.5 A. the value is 16.6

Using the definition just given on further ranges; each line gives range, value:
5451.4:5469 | 15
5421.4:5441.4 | 14.4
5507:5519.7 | 15.3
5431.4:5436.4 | 14.5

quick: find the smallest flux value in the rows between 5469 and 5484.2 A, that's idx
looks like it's 16.3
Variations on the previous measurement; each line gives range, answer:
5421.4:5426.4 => 17.3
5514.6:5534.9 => 14.8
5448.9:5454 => 18.1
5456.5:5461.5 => 17.5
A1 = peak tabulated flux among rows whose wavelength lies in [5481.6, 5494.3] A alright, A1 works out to 18.5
